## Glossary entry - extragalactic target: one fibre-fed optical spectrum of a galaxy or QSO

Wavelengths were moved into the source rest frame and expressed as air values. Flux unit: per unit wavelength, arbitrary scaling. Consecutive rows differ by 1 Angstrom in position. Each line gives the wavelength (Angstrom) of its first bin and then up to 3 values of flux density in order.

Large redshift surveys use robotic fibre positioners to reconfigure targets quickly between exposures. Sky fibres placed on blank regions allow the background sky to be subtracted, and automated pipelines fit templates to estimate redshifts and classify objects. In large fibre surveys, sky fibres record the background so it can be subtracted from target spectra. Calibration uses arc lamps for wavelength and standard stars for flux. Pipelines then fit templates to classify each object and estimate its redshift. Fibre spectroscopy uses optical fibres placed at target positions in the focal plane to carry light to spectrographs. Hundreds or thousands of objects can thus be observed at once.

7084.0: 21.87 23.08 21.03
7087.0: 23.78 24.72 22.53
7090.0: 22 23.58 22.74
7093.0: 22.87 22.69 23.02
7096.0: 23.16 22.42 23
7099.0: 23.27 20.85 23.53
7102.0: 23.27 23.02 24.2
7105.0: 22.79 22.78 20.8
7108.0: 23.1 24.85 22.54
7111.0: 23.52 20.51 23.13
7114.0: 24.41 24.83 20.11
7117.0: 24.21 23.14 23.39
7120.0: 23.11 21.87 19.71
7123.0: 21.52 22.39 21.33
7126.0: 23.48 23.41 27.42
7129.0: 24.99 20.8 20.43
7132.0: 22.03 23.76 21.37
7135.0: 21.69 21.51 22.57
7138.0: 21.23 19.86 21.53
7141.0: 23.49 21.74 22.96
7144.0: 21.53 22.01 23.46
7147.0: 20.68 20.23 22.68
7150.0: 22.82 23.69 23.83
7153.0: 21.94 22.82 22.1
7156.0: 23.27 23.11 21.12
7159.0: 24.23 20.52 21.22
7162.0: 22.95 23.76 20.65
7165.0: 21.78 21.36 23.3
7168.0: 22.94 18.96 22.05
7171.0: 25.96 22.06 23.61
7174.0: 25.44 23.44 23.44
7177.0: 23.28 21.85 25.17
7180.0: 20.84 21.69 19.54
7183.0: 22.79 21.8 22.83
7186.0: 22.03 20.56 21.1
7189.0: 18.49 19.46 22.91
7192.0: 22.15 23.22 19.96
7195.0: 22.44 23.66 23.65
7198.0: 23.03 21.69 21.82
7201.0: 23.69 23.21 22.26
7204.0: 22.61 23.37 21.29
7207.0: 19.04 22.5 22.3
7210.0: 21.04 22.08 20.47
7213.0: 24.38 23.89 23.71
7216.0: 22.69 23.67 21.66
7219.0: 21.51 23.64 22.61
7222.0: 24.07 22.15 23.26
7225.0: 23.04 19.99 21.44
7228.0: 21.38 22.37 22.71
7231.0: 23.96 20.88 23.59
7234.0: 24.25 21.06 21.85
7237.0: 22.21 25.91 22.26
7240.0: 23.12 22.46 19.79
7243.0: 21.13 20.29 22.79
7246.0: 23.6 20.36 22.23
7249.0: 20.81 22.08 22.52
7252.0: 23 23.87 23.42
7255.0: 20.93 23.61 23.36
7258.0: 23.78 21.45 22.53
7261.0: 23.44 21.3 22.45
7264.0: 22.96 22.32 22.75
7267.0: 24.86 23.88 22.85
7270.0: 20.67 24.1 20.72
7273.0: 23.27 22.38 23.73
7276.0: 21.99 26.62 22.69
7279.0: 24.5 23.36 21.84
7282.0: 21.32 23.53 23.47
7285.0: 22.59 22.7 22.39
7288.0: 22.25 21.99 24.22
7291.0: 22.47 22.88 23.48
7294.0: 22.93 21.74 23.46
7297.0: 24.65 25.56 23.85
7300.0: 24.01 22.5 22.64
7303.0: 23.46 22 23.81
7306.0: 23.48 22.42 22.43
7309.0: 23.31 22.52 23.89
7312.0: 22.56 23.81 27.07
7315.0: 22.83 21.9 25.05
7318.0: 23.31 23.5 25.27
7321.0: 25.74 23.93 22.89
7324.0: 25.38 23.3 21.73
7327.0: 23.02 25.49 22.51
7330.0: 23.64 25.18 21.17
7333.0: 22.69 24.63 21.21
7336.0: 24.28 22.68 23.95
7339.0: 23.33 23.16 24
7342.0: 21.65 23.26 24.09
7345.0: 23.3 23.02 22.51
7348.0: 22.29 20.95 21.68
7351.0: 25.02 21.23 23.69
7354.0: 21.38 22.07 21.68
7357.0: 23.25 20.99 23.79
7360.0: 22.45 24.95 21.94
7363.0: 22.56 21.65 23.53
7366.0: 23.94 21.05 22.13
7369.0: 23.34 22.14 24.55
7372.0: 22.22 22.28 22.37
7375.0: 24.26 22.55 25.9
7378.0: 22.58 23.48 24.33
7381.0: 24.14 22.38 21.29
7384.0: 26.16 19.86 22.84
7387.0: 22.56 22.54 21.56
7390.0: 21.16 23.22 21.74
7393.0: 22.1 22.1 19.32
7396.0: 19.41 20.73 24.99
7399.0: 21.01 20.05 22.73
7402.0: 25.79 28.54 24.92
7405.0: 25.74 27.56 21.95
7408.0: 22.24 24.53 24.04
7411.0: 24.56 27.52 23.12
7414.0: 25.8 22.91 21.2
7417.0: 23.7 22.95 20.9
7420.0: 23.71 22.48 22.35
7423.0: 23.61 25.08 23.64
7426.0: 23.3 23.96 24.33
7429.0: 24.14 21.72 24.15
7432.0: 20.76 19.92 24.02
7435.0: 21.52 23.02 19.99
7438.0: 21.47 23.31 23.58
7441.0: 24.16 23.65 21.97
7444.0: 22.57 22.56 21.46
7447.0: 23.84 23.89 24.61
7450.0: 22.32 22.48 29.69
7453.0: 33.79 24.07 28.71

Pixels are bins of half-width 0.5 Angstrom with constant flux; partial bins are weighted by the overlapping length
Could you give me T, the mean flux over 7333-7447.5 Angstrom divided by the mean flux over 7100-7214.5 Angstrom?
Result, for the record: 1.03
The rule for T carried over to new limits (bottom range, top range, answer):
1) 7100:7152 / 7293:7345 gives 1.04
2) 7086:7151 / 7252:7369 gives 1.02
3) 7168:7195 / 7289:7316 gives 1.05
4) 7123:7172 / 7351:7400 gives 1.01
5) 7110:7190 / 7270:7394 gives 1.03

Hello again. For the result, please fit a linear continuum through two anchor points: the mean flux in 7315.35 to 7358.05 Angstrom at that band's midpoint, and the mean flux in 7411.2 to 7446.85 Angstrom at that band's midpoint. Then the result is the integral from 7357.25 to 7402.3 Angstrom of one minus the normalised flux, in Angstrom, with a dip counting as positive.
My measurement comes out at 1.0 Angstrom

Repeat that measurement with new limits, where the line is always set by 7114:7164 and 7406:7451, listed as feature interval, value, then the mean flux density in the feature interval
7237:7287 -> 0.10 Angstrom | 22.7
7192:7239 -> 0.22 Angstrom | 22.5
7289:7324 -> -1.05 Angstrom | 23.5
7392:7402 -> 0.63 Angstrom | 21.6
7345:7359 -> 0.35 Angstrom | 22.4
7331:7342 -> -0.11 Angstrom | 23.1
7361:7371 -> 0.12 Angstrom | 22.7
